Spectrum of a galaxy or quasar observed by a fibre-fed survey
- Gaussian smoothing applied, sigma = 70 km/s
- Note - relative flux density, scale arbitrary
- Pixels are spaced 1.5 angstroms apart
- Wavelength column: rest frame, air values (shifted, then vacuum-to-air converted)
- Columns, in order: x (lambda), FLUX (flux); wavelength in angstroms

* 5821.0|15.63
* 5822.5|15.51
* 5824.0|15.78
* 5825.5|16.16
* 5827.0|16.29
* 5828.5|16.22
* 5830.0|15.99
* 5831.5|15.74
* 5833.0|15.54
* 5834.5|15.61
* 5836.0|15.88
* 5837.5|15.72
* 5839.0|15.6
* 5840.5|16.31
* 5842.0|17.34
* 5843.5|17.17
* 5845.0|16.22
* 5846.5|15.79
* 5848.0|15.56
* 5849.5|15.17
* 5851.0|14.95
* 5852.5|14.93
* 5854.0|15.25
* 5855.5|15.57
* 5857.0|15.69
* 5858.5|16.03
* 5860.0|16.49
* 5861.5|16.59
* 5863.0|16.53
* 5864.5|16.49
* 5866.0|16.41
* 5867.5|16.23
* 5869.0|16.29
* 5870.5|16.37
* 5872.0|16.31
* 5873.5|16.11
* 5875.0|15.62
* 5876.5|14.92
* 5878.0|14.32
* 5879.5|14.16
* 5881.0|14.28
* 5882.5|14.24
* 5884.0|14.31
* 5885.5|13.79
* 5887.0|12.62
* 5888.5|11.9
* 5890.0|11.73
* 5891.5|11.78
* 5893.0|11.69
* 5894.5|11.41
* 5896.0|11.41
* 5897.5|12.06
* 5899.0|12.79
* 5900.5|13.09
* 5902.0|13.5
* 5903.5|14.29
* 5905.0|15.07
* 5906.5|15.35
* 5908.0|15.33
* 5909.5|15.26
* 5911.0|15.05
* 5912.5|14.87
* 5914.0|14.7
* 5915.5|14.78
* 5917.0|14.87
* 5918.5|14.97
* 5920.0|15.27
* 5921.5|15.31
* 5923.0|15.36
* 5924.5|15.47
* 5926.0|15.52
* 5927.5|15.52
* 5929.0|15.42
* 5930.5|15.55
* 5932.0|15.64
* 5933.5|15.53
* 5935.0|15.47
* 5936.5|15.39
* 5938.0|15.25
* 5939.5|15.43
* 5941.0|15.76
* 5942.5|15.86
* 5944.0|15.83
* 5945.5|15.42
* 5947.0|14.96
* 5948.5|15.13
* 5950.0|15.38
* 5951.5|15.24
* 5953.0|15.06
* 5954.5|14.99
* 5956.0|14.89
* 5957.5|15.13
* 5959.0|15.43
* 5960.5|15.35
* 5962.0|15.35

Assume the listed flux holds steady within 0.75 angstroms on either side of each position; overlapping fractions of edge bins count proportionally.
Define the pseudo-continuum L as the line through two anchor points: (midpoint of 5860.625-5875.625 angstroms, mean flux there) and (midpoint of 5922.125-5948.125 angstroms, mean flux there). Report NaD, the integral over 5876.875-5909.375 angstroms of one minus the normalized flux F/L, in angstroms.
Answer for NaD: 5.4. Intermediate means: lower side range 16.3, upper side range 15.5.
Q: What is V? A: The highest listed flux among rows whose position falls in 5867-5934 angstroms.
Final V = 16.37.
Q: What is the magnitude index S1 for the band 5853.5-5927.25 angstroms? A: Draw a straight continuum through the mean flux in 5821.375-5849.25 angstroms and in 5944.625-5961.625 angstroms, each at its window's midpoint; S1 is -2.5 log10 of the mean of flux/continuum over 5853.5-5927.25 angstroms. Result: 0.07 mag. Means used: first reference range 16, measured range 14.6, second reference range 15.2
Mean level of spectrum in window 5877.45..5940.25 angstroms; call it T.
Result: 14.3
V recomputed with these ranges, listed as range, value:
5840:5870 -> 17.34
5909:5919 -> 15.26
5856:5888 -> 16.59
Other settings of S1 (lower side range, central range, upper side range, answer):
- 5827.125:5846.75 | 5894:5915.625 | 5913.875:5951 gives 0.121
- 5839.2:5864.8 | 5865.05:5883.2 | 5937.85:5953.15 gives 0.028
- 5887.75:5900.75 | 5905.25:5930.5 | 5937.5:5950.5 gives -0.121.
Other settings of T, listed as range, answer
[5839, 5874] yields 16.1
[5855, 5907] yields 14.4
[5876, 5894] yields 13.3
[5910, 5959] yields 15.3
